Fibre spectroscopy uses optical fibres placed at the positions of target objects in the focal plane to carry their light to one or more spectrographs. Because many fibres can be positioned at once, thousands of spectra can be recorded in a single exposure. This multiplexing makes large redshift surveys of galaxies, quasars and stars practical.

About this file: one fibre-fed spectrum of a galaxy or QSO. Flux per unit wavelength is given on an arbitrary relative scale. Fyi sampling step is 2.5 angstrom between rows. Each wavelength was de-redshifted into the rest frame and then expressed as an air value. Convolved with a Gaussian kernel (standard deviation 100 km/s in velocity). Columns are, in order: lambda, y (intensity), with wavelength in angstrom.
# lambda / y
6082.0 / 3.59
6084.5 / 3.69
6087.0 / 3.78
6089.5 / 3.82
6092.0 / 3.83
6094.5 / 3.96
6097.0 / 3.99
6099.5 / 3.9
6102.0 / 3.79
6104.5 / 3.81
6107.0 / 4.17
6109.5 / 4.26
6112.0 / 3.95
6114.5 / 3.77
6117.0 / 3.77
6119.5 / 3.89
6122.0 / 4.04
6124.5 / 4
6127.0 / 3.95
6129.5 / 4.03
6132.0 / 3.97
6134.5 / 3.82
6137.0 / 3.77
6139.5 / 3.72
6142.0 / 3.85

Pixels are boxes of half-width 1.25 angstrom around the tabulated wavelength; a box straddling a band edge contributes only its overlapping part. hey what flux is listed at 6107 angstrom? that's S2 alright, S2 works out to 4.17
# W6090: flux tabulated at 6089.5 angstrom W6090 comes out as 3.82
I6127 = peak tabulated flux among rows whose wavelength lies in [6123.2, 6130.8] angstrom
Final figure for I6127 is 4.03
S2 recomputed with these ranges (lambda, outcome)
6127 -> 3.95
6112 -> 3.95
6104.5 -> 3.81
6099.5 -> 3.9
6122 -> 4.04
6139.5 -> 3.72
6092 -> 3.83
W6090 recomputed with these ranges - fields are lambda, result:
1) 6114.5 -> 3.77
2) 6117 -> 3.77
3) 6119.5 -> 3.89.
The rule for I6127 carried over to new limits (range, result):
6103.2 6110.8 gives 4.26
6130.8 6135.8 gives 3.97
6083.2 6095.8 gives 3.96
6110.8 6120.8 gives 3.95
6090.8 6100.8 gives 3.99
